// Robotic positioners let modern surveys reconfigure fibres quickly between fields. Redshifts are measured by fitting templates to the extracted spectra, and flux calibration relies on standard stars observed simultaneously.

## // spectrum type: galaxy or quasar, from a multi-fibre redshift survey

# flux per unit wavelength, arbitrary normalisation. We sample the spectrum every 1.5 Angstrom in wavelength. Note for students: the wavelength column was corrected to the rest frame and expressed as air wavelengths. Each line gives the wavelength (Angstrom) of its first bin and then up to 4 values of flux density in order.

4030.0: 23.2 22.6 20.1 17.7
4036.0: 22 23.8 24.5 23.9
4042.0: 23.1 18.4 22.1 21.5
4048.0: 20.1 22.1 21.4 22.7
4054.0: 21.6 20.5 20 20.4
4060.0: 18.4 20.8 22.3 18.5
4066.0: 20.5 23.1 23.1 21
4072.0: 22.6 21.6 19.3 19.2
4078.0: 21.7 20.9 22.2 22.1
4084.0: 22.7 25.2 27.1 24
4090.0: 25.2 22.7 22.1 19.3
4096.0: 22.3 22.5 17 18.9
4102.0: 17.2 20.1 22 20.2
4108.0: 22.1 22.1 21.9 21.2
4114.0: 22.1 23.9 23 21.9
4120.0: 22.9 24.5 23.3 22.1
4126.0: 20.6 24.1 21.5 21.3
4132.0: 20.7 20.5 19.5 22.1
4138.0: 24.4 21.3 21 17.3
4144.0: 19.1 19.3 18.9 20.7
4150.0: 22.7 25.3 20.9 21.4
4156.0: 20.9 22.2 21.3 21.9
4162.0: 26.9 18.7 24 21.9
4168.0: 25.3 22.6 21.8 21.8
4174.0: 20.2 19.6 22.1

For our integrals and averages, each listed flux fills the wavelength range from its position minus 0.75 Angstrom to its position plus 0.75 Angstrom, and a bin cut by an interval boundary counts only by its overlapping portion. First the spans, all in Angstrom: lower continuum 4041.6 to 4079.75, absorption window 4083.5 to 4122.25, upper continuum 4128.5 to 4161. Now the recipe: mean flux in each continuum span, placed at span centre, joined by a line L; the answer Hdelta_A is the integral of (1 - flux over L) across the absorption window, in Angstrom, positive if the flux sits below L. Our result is -1.88 Angstrom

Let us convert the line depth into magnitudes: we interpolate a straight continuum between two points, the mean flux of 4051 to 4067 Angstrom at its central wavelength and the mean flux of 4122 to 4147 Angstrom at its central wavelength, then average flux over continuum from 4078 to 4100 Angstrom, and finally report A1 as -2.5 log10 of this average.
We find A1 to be -0.082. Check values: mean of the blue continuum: 20.6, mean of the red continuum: 21.1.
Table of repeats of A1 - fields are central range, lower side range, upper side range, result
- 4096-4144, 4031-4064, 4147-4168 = 0.03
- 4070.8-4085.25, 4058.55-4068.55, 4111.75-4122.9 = -0.01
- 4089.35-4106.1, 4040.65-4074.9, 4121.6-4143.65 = 0.03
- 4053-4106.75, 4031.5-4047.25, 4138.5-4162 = 0.01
